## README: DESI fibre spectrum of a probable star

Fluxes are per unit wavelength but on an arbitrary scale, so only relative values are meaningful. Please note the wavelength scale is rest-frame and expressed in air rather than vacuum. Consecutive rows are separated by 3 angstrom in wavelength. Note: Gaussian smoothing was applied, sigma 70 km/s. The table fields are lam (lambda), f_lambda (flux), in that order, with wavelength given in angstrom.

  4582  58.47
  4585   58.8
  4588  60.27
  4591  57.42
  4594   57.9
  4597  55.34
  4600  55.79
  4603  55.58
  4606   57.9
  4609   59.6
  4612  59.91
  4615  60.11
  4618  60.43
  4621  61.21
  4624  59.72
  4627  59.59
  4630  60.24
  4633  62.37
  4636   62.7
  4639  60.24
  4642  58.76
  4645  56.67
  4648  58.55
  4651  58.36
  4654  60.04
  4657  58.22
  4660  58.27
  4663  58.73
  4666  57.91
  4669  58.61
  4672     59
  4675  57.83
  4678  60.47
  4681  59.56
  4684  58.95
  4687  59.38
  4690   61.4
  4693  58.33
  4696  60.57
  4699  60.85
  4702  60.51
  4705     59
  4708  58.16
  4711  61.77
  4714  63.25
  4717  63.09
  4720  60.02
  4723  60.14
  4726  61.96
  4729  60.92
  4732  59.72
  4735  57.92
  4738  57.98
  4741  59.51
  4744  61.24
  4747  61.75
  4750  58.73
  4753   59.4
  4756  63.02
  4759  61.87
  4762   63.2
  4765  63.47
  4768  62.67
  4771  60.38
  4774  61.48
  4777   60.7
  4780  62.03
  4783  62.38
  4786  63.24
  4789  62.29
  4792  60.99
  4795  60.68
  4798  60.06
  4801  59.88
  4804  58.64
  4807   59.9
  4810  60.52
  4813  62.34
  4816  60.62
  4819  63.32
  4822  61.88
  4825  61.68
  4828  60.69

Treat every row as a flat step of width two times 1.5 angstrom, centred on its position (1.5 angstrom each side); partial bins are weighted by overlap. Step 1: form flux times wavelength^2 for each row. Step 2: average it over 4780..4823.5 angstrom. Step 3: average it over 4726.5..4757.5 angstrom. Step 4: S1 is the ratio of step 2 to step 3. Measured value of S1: 1.0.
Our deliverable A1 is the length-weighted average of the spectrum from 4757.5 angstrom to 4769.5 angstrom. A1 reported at 62.8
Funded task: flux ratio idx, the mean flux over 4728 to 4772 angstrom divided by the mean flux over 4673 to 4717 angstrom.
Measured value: 1.0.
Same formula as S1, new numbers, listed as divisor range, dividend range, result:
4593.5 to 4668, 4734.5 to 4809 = 1.10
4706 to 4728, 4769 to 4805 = 1.03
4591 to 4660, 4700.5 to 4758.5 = 1.07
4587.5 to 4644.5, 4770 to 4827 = 1.12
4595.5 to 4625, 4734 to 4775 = 1.11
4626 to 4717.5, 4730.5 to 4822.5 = 1.07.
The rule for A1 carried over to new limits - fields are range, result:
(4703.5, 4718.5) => 61.1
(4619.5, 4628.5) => 60.2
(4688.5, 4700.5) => 60.3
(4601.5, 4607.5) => 56.7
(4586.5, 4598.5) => 57.7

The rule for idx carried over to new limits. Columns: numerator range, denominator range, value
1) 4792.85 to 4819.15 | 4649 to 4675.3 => 1.03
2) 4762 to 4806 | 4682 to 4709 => 1.03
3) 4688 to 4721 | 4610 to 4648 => 1.01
